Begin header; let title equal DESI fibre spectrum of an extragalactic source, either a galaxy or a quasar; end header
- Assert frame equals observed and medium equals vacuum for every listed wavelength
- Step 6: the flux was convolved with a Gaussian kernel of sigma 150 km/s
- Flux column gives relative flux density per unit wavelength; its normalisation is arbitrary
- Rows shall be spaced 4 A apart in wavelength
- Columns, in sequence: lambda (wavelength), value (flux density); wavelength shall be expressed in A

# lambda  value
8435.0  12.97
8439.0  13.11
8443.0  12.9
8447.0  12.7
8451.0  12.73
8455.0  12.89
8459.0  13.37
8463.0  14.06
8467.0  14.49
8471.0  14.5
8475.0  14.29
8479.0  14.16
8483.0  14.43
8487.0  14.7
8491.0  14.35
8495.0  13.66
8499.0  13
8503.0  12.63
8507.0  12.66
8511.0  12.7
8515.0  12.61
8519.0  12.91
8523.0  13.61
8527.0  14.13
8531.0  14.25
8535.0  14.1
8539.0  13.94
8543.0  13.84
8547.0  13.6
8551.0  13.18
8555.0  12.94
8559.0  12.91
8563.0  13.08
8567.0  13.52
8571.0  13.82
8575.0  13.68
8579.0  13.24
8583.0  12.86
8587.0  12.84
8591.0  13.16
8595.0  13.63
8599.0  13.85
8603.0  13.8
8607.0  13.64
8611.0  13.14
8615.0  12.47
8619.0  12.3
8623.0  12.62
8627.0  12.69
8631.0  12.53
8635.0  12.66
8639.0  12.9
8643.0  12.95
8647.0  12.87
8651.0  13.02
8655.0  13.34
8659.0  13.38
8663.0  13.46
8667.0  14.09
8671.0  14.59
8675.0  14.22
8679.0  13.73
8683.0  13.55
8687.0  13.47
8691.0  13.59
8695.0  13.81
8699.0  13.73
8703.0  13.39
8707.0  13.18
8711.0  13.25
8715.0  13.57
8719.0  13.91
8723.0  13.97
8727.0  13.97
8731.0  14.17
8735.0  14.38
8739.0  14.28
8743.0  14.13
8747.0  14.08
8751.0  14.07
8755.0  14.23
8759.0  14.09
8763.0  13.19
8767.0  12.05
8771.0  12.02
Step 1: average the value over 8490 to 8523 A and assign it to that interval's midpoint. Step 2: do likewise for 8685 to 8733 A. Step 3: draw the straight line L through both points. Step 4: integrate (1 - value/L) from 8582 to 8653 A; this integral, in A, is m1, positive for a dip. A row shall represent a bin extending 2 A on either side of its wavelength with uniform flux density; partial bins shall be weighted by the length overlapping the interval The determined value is 2.1 A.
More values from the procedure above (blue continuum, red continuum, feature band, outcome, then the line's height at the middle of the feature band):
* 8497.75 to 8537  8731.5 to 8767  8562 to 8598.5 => 0.3 A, 13.5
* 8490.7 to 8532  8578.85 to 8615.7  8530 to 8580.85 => -1.0 A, 13.3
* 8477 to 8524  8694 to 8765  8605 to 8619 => 0.7 A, 13.6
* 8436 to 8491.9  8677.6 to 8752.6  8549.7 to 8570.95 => 0.9 A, 13.8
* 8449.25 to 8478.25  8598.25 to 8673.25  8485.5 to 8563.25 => 0.7 A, 13.6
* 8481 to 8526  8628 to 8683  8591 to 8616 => -0.1 A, 13.4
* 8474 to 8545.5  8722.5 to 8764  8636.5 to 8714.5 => 2.6 A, 14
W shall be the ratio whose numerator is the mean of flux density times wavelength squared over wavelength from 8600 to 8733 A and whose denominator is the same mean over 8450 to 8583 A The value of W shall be 1.02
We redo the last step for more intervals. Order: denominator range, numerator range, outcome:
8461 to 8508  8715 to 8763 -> 1.07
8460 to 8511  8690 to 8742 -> 1.05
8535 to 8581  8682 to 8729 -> 1.05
